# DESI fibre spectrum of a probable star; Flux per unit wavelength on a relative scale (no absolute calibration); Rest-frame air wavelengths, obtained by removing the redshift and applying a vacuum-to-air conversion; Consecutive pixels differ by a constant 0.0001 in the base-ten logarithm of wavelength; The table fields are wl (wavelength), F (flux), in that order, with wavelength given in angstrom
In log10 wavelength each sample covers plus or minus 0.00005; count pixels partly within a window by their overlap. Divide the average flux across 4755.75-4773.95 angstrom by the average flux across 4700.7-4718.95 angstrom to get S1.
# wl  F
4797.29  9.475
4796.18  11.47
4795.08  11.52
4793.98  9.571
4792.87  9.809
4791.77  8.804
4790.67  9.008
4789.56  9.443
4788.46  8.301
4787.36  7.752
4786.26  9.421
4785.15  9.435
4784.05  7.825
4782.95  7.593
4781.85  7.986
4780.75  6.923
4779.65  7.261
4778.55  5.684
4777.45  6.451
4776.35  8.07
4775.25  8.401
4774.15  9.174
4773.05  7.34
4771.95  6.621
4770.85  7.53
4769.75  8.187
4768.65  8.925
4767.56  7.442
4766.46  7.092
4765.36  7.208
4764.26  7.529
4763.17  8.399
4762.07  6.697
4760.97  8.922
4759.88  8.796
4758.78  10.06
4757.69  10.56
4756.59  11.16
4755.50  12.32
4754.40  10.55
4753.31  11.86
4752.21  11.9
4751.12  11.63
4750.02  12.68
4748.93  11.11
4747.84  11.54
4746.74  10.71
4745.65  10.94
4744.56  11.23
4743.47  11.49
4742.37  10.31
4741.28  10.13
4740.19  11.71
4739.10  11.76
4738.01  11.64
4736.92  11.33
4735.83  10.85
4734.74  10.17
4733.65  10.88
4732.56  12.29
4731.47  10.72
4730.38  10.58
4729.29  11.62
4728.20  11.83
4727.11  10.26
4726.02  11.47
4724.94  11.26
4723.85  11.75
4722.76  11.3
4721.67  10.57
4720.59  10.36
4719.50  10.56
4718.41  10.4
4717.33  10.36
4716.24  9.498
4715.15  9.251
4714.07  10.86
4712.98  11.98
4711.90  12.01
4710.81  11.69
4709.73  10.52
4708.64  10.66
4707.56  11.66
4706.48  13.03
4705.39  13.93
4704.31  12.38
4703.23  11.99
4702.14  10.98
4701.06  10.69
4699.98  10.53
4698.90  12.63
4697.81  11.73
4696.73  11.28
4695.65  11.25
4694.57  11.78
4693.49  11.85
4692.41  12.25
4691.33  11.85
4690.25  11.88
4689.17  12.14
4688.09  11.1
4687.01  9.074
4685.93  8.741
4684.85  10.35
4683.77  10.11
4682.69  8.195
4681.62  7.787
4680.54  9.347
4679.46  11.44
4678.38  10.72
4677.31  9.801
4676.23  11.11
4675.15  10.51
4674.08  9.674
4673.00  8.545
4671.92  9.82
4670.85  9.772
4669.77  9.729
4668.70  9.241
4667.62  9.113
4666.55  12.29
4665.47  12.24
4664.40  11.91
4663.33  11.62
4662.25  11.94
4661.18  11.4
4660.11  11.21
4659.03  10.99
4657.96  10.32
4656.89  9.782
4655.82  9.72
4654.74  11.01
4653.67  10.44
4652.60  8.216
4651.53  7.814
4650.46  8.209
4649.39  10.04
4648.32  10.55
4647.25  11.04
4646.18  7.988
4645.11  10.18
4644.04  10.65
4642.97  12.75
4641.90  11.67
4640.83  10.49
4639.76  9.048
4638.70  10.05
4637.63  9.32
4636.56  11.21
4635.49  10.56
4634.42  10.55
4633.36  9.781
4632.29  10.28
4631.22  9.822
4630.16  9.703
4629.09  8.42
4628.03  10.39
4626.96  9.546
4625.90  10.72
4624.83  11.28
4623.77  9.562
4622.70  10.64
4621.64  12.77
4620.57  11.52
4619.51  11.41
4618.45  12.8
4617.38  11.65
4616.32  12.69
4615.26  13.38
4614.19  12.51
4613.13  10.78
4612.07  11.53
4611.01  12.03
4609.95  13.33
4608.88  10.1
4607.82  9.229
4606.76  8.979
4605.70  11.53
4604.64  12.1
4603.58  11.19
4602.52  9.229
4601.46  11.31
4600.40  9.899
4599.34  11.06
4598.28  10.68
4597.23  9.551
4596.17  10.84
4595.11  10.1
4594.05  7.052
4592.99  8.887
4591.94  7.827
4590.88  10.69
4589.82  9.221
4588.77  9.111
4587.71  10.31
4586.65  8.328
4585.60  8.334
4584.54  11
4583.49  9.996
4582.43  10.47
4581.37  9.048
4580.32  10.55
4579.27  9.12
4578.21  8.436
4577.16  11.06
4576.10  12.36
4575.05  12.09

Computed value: 0.74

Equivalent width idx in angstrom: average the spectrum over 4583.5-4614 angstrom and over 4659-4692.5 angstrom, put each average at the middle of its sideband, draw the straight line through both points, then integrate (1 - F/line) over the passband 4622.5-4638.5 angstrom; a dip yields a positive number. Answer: 0.3 angstrom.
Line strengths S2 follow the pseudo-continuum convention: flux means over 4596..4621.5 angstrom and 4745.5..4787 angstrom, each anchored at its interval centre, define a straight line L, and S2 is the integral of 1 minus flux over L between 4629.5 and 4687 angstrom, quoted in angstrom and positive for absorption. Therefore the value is 2.08 angstrom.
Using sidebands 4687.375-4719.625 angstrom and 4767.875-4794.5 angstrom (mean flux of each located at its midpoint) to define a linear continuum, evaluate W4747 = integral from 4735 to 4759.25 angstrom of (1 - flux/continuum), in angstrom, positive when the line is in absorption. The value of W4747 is -4.2 angstrom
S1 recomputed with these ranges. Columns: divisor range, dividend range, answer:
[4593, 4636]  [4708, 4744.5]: 1.02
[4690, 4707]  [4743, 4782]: 0.77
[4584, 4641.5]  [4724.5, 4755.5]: 1.08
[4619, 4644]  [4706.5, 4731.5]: 1.04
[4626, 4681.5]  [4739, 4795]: 0.90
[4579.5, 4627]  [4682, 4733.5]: 1.05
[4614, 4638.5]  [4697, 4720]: 1.04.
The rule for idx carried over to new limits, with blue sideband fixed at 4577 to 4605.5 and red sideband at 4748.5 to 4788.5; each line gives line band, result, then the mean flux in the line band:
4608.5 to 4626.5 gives -3.7 angstrom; 11.7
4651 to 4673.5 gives -2.2 angstrom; 10.3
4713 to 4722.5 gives -1.3 angstrom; 10.4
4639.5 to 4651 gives -0.9 angstrom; 10.3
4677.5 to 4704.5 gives -4.7 angstrom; 10.9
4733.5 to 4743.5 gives -2.3 angstrom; 11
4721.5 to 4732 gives -2.5 angstrom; 11.2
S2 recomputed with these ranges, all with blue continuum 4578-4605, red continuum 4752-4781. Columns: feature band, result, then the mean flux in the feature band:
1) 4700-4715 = -4.46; 11.6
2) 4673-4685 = -0.89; 9.84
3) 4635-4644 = -1.14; 10.6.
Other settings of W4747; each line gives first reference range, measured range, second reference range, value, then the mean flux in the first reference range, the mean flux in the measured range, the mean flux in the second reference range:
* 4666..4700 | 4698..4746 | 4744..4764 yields -2.97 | 10.5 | 11.2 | 10.6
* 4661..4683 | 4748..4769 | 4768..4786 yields -3.98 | 10.3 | 9.77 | 7.74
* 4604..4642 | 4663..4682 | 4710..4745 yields 1.15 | 10.9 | 10.3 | 11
